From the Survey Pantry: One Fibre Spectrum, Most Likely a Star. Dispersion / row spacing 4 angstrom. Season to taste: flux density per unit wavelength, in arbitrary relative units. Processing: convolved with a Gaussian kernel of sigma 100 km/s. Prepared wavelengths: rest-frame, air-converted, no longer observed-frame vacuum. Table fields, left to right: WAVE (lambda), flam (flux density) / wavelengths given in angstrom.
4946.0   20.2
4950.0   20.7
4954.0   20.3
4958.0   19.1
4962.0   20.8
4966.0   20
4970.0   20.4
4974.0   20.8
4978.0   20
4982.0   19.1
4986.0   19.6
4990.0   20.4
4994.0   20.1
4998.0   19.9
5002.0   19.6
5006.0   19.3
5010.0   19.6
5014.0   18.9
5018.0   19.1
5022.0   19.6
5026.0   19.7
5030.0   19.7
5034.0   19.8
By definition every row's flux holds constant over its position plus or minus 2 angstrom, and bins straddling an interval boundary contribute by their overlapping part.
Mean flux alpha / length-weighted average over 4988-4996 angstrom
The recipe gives 20.2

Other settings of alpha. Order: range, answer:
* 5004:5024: 19.3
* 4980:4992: 19.7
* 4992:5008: 19.7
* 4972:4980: 20.4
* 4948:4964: 20.2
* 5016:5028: 19.5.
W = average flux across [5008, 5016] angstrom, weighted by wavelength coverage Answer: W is 19.2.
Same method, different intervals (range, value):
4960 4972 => 20.4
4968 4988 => 20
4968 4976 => 20.6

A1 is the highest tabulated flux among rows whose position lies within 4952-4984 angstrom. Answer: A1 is 20.8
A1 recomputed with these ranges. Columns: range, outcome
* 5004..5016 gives 19.6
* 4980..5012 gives 20.4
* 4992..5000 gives 20.1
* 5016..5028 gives 19.7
